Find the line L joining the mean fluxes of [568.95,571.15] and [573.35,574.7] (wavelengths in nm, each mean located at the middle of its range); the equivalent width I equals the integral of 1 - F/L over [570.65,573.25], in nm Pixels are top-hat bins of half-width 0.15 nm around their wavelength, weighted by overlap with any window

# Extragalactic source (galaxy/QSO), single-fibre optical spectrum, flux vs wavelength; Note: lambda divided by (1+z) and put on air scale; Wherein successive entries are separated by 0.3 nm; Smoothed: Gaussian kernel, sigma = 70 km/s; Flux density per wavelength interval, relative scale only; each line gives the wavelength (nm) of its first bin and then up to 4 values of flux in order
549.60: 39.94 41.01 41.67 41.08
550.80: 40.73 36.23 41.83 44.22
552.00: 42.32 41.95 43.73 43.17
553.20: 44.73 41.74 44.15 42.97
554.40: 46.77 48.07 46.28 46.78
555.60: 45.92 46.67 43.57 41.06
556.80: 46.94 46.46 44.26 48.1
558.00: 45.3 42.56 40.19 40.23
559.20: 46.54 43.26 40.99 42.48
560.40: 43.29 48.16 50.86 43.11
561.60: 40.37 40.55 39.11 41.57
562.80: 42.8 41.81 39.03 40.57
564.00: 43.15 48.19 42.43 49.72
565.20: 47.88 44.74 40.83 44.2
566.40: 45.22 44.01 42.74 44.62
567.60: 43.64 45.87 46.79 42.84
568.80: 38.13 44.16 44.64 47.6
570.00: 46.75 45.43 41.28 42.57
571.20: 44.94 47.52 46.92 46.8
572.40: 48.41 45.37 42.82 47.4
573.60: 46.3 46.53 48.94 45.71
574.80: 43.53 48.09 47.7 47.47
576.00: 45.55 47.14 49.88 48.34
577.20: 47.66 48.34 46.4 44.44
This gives 0.01 nm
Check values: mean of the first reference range 44.6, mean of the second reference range 46.8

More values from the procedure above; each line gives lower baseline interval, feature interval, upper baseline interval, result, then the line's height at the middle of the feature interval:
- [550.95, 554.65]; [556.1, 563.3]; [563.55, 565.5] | 0.14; 44.3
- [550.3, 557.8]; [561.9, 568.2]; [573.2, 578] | 0.27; 45.6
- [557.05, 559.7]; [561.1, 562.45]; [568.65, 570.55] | 0.09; 44.1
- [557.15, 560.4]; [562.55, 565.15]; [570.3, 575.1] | 0.04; 44.3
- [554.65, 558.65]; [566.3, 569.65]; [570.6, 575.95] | 0.14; 45.8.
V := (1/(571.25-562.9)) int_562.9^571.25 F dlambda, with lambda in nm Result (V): 44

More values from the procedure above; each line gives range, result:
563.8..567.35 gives 44.8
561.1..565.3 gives 42.9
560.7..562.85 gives 43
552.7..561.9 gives 44.4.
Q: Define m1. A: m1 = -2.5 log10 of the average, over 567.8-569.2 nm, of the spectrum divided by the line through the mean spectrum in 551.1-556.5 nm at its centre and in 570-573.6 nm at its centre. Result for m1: 0.044 mag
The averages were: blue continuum 44.1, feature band 43.5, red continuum 45.5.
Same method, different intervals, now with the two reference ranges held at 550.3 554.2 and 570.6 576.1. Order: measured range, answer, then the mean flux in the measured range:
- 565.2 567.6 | 0.02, 44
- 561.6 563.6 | 0.09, 40.8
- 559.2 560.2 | 0.02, 42.9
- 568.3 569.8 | 0.05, 43.4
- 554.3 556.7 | -0.07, 45.6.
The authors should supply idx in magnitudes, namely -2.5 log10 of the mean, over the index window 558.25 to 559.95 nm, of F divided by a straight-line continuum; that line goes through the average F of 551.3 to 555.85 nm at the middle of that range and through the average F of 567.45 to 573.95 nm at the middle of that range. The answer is 0.058 mag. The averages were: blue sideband 44.4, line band 42.3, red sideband 45.1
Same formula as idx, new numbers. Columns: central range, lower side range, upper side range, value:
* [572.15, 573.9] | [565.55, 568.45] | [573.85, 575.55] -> 0.00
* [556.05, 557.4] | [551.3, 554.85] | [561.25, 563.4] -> -0.04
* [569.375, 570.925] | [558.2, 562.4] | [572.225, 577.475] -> 0.02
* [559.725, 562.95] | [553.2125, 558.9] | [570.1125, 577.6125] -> 0.05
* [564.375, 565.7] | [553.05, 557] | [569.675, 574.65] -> -0.01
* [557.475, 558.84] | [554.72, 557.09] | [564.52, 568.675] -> 0.04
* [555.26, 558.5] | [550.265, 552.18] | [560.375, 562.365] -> -0.06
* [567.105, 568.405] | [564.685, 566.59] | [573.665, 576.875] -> 0.02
